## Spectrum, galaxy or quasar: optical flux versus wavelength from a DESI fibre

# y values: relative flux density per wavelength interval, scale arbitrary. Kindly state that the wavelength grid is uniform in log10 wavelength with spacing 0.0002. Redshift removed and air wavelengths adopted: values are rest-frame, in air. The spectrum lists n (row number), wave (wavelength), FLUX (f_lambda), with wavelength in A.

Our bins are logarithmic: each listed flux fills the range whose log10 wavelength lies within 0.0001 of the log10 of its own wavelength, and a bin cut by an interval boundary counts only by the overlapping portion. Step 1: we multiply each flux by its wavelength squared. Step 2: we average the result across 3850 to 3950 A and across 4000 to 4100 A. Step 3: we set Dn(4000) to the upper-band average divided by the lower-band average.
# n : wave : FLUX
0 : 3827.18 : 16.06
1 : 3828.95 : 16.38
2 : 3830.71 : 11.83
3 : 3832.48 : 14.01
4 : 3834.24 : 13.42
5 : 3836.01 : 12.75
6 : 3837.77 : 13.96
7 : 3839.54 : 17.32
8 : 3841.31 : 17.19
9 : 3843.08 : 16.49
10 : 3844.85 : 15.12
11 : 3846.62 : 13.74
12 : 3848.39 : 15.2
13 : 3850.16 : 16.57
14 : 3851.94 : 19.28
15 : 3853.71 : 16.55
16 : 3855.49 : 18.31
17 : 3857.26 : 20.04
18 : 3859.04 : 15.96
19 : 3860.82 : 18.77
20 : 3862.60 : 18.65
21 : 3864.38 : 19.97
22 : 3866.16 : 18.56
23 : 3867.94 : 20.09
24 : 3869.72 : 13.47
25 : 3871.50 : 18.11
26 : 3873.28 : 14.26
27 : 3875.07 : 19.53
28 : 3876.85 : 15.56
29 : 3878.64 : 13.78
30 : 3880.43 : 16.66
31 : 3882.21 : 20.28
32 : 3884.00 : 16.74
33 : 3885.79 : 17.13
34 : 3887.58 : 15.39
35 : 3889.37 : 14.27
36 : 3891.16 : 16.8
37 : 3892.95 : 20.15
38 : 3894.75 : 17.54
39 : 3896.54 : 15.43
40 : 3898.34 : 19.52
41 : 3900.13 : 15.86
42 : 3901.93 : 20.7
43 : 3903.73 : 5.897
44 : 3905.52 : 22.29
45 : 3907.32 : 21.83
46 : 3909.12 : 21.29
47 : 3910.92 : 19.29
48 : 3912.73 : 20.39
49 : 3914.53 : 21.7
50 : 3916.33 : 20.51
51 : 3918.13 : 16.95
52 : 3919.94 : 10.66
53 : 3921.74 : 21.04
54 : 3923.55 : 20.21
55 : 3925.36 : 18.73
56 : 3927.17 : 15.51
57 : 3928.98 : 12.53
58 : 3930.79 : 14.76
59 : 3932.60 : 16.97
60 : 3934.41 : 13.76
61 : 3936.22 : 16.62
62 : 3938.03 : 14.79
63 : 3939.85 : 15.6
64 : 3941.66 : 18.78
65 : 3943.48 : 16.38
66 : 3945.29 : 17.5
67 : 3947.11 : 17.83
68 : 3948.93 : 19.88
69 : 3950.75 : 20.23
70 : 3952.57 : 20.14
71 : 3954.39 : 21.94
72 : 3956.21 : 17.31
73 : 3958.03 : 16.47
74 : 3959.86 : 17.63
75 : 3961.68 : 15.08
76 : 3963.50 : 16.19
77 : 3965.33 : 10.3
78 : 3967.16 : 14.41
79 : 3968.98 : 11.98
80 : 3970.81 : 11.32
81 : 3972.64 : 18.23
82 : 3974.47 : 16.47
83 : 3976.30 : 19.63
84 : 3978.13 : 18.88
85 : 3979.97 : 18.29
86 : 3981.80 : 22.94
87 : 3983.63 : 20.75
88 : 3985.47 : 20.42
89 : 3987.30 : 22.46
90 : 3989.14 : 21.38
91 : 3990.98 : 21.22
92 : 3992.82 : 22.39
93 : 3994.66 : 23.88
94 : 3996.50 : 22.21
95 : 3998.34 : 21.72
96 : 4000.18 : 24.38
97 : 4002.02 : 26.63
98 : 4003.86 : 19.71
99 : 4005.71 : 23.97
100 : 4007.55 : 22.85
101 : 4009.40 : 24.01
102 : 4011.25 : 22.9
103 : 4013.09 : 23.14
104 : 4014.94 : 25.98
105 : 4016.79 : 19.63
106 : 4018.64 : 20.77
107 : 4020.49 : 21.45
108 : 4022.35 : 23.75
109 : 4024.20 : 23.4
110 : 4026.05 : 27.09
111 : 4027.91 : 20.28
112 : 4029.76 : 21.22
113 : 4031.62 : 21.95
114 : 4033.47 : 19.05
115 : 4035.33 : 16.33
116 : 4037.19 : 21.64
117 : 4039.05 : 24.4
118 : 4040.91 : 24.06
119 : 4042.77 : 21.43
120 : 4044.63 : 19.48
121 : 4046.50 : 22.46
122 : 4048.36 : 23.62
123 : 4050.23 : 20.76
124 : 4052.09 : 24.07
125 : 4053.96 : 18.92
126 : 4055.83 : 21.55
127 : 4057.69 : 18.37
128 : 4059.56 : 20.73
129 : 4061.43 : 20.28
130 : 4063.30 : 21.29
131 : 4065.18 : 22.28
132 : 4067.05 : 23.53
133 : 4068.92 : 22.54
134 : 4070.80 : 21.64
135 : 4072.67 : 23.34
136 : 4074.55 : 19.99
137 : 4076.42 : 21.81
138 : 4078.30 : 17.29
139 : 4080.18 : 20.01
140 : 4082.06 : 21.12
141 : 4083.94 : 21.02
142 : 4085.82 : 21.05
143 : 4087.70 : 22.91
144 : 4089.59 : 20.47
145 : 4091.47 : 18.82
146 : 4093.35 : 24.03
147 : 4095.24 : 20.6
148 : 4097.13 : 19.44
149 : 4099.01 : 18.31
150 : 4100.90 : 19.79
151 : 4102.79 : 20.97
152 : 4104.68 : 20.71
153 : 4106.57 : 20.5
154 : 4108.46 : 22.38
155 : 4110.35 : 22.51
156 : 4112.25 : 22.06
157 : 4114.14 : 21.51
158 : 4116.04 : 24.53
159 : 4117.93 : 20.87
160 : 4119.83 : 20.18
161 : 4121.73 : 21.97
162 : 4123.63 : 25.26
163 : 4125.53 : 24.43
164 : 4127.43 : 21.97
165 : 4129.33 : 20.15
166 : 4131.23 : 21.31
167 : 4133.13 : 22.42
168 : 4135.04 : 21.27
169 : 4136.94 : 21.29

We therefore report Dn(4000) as 1.3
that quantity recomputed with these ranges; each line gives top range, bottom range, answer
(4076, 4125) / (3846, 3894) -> 1.38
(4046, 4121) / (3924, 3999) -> 1.26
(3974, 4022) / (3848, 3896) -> 1.35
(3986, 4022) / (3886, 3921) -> 1.35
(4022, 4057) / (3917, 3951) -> 1.37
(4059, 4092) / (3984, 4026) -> 0.96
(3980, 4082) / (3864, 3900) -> 1.38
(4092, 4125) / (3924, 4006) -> 1.25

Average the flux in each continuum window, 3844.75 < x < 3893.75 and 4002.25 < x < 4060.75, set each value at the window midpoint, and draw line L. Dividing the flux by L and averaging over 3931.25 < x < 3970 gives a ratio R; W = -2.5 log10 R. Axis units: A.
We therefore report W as 0.18 mag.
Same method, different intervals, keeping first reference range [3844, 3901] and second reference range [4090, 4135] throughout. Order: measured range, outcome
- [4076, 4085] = 0.04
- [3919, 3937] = 0.13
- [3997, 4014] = -0.19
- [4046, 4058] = -0.06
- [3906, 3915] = -0.17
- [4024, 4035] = -0.09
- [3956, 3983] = 0.16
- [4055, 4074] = -0.05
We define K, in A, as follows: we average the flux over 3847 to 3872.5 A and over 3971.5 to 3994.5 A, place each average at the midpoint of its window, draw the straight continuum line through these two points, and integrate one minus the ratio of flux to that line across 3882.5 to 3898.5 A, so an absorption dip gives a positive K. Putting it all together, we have 1.2 A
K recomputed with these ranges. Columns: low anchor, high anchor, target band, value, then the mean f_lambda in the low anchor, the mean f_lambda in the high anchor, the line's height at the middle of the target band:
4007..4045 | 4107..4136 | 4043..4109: 3.4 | 22.2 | 22.2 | 22.2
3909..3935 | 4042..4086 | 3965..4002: -0.6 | 17.5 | 21.2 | 19.1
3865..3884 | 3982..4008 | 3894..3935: 2.7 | 17.1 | 22.4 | 18.8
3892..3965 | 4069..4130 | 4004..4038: -4.4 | 17.6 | 21.3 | 19.6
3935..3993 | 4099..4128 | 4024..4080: -3.5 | 17.8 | 21.9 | 20.2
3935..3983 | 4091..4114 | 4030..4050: -2.2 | 17.1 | 20.9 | 19.3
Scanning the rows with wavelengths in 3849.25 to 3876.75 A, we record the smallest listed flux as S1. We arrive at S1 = 13.47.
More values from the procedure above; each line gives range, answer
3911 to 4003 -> 10.3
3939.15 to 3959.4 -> 15.6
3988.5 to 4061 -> 16.33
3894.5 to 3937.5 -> 5.897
